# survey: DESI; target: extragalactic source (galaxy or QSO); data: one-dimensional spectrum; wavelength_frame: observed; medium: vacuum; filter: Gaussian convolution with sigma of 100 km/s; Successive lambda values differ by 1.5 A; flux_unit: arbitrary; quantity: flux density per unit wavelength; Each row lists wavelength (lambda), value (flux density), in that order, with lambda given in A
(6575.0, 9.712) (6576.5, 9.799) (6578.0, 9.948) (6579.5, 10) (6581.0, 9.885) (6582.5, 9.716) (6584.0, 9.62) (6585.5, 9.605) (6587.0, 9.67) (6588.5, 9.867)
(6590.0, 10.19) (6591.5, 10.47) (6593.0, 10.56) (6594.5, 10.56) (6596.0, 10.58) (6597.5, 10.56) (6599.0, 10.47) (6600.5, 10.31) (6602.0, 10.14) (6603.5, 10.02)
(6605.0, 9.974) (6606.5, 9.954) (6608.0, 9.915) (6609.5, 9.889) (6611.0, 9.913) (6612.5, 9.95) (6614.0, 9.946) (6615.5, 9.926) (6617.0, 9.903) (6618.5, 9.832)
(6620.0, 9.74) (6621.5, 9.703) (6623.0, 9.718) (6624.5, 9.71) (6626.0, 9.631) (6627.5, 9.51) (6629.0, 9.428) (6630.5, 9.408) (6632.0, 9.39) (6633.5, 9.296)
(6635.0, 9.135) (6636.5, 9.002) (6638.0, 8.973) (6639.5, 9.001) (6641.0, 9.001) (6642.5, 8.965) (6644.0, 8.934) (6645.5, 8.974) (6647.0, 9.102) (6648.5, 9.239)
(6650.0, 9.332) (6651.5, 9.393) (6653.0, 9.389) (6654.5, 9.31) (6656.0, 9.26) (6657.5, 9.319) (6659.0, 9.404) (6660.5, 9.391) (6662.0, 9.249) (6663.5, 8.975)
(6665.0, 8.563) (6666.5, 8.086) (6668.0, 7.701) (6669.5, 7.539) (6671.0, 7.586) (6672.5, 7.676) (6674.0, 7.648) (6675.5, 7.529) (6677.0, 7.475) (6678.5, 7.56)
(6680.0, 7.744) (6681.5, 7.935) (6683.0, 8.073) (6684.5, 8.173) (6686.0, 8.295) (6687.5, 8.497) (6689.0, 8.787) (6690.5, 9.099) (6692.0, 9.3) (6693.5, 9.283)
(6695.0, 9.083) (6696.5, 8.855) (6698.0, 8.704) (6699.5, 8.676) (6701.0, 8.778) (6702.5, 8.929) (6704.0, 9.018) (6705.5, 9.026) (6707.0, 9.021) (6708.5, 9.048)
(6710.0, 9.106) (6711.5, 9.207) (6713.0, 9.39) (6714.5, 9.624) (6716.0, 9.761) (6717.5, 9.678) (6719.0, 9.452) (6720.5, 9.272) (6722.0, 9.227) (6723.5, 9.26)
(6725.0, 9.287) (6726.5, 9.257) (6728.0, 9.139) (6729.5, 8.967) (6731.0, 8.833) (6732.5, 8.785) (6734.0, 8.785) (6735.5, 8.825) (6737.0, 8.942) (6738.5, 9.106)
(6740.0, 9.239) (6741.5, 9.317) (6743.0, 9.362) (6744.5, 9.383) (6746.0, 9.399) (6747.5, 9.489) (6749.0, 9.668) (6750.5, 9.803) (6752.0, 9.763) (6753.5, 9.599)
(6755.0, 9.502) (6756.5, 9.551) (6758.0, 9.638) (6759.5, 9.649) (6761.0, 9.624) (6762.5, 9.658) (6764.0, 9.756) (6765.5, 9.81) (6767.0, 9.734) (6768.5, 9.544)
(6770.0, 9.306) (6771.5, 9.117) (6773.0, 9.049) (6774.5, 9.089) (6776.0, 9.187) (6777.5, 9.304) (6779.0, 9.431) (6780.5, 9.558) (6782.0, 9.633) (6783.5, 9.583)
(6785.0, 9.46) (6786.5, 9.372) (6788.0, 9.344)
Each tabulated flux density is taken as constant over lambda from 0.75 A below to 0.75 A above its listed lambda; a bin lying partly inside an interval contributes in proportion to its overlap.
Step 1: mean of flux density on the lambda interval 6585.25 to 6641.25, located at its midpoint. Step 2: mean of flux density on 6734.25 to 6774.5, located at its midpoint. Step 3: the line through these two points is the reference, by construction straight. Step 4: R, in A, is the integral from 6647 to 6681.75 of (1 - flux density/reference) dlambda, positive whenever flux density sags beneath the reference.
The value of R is 4.2 A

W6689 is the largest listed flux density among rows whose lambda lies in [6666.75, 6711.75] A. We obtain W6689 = 9.3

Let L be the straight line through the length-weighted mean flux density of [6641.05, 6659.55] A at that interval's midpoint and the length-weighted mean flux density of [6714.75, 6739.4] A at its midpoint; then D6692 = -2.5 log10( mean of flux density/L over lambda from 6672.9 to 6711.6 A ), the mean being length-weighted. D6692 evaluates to 0.08 mag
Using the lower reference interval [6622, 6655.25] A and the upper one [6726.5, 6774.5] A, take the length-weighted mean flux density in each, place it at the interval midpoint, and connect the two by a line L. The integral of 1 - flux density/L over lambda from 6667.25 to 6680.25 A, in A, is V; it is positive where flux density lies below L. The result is 2.4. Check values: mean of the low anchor 9.27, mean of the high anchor 9.36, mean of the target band 7.6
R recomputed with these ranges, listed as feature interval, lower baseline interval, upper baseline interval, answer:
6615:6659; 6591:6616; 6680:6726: 1.9 A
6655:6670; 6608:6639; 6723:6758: 1.1 A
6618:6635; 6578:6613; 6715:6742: 0.5 A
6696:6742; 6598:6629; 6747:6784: 2.5 A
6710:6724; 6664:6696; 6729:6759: -0.9 A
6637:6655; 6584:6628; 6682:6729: 0.9 A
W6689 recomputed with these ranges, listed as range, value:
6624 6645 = 9.71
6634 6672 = 9.404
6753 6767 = 9.81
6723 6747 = 9.399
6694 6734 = 9.761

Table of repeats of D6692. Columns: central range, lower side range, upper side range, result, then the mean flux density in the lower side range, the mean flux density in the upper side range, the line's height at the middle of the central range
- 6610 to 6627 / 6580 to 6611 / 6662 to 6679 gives -0.044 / 10.1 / 7.91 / 9.42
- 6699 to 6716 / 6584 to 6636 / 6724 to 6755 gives 0.035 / 9.9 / 9.25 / 9.41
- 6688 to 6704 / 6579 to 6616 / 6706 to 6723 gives 0.060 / 10.1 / 9.34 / 9.45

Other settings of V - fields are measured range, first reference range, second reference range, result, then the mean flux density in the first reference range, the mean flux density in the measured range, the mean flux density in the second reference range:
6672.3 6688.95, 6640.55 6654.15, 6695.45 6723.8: 2.3 A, 9.16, 7.92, 9.16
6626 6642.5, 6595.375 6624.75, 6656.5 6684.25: 0.1 A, 10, 9.22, 8.2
